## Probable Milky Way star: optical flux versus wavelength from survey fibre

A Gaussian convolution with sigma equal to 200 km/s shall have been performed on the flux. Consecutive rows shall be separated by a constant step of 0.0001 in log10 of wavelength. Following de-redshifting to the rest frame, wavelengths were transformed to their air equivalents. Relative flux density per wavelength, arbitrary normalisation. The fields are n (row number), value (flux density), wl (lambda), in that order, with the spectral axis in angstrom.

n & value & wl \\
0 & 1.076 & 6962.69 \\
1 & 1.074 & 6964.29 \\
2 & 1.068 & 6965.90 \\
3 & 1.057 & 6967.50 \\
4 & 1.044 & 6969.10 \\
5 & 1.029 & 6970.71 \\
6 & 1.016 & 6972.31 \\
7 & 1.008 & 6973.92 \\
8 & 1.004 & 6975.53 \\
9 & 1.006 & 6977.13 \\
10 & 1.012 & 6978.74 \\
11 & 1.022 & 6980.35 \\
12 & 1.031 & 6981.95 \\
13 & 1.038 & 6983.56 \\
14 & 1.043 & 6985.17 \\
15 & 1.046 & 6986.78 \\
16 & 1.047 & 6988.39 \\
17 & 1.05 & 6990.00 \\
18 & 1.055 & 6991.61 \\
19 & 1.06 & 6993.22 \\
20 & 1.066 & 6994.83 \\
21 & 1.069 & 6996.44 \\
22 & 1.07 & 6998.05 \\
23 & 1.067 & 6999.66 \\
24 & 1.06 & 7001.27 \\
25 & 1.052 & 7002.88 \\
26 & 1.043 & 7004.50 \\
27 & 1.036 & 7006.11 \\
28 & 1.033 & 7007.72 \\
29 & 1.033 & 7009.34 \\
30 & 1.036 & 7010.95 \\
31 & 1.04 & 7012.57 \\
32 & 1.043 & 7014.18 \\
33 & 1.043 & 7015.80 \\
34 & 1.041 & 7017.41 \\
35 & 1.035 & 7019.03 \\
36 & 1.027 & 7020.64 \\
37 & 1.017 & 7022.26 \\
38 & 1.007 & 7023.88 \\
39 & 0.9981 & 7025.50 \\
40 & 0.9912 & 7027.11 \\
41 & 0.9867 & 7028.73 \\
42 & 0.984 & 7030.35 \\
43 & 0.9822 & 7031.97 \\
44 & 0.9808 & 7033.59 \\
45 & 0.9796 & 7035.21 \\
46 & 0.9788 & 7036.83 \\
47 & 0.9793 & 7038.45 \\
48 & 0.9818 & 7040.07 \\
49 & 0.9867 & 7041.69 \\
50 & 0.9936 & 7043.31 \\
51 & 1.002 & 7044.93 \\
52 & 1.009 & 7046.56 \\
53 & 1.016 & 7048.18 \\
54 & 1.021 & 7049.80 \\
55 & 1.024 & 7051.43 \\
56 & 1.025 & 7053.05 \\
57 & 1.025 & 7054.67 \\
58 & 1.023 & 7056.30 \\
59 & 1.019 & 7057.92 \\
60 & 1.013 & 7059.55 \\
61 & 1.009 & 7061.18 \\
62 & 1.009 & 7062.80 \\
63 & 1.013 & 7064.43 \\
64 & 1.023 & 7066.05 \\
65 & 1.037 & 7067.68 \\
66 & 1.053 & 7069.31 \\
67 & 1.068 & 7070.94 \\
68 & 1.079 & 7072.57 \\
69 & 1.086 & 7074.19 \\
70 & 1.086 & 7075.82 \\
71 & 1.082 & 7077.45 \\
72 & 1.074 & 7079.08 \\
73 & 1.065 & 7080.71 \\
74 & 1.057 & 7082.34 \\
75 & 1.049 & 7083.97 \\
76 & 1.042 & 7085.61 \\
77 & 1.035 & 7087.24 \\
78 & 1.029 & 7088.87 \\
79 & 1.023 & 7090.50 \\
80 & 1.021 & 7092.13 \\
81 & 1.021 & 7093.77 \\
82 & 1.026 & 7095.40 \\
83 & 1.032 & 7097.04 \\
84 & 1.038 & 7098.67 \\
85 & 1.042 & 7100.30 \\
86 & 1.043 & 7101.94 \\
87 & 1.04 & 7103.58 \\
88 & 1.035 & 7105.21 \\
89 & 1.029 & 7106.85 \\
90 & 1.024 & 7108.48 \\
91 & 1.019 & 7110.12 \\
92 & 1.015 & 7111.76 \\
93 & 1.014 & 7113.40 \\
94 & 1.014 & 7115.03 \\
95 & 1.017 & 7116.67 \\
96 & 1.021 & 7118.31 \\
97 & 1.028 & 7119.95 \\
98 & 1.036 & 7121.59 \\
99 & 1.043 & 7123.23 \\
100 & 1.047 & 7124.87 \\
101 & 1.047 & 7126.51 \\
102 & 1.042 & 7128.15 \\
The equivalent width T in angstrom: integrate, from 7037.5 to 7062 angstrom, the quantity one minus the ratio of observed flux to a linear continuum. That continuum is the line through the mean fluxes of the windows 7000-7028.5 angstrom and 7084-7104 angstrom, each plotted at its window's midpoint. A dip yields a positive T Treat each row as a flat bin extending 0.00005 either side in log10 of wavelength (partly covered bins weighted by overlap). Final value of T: 0.56 angstrom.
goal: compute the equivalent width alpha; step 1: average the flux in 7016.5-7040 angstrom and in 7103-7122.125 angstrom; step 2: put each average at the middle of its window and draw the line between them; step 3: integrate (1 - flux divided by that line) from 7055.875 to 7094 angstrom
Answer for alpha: -1.1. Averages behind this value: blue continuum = 0.999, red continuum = 1.02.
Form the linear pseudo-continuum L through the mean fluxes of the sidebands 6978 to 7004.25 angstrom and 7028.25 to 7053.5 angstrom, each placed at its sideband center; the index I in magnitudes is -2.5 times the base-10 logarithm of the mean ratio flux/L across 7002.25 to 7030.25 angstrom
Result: 0.00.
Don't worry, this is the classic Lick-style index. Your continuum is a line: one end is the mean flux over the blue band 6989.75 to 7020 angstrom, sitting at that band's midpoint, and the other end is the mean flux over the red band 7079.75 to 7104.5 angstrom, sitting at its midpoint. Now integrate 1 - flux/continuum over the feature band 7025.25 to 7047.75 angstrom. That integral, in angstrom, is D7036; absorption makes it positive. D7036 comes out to 1.2 angstrom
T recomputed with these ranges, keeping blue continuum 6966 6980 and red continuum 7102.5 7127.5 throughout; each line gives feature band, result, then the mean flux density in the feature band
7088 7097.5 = 0.0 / 1.02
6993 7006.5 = -0.4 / 1.06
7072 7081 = -0.5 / 1.08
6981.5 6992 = -0.2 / 1.04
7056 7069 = 0.1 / 1.02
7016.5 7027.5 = 0.1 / 1.02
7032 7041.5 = 0.4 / 0.981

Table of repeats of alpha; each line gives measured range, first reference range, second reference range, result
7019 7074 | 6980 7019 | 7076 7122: 1.6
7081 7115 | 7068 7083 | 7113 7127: 0.6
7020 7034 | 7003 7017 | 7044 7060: 0.4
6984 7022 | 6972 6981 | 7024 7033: -1.8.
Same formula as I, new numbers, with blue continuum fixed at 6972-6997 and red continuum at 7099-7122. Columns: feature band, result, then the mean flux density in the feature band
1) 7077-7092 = -0.02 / 1.05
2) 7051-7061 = 0.01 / 1.02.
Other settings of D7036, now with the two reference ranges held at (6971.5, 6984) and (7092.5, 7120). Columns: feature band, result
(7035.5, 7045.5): 0.3 angstrom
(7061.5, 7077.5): -0.4 angstrom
